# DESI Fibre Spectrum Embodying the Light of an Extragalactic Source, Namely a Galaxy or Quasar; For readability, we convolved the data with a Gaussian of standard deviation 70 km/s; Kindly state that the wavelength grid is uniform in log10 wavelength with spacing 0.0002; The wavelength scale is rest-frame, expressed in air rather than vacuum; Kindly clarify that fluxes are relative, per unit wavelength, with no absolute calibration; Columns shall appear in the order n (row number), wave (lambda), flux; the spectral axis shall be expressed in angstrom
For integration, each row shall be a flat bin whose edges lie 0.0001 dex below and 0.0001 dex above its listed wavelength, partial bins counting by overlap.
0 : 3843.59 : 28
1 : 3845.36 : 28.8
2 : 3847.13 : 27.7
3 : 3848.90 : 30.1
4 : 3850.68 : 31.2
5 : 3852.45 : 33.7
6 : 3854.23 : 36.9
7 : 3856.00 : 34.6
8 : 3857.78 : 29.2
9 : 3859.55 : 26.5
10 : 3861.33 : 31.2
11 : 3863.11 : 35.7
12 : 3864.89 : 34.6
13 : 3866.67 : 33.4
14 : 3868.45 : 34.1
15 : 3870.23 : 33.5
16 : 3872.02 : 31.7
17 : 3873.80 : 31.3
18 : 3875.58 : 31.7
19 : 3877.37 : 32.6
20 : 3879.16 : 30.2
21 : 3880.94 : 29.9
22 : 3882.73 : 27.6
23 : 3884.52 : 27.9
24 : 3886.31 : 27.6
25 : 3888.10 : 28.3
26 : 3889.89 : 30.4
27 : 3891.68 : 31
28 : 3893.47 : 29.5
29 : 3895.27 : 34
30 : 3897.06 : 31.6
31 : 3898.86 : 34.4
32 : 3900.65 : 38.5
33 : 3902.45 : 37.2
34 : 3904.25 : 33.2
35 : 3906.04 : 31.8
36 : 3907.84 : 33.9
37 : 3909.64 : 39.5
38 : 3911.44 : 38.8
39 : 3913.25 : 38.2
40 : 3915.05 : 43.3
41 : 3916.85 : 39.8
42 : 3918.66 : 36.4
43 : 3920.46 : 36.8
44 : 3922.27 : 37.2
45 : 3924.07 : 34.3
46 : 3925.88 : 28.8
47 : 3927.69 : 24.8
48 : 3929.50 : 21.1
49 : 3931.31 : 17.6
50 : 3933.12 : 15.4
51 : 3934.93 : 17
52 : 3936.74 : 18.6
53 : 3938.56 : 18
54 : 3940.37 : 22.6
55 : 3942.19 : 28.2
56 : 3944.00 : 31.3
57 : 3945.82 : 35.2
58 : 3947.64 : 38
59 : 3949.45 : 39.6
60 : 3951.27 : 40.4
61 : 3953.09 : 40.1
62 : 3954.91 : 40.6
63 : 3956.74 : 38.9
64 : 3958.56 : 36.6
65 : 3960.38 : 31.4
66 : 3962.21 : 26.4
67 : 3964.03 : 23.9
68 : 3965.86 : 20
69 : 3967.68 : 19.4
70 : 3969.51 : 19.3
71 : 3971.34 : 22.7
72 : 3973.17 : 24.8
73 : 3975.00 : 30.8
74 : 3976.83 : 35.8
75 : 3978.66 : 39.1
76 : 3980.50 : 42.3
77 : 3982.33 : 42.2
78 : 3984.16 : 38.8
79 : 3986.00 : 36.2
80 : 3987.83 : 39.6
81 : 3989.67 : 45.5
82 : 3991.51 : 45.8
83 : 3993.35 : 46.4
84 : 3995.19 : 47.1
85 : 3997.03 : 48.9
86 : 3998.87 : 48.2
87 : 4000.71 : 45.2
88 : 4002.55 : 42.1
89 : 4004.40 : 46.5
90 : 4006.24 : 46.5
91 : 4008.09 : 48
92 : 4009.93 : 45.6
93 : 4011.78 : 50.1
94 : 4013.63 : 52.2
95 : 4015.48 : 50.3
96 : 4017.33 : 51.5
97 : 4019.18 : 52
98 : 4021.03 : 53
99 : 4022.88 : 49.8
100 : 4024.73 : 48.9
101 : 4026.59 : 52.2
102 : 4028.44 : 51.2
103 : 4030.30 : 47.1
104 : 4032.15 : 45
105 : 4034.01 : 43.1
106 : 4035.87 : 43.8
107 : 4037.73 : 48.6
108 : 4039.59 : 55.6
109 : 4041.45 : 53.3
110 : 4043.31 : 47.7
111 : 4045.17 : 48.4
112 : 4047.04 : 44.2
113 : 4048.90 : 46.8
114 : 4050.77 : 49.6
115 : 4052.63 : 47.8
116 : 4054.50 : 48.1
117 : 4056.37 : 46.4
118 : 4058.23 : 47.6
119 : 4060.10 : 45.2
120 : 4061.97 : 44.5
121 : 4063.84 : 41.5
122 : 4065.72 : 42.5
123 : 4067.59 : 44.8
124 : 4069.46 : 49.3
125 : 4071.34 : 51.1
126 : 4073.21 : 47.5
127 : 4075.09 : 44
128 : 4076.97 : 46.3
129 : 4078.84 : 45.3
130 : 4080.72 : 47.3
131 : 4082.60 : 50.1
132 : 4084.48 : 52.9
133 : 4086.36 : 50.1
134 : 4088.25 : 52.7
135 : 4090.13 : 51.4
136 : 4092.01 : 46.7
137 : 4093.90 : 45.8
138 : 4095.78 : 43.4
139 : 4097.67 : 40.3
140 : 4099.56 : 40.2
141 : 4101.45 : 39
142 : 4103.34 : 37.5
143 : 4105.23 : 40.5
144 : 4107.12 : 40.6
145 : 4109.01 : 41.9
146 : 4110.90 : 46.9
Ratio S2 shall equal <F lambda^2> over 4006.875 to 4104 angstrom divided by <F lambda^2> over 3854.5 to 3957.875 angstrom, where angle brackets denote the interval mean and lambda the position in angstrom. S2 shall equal 1.60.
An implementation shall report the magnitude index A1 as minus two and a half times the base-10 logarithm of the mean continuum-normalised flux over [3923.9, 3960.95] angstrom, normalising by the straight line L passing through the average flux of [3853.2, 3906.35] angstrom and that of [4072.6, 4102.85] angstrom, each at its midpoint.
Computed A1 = 0.24 mag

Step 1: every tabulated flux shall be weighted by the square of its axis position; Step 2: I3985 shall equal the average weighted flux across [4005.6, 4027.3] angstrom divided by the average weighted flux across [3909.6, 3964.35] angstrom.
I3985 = 1.7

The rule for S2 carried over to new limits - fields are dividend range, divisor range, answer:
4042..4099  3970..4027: 1.11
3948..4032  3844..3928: 1.32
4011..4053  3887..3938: 1.67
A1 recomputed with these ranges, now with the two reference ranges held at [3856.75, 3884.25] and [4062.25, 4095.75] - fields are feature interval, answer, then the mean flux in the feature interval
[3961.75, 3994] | 0.196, 33.3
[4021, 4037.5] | -0.104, 48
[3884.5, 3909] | 0.039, 32.3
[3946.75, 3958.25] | -0.048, 39.5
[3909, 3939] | 0.185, 29.8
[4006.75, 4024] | -0.178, 50.2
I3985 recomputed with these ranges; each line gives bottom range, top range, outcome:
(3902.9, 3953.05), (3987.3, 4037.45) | 1.59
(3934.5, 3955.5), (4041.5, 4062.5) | 1.61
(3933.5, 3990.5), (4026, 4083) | 1.57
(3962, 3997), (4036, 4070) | 1.42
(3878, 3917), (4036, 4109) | 1.51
